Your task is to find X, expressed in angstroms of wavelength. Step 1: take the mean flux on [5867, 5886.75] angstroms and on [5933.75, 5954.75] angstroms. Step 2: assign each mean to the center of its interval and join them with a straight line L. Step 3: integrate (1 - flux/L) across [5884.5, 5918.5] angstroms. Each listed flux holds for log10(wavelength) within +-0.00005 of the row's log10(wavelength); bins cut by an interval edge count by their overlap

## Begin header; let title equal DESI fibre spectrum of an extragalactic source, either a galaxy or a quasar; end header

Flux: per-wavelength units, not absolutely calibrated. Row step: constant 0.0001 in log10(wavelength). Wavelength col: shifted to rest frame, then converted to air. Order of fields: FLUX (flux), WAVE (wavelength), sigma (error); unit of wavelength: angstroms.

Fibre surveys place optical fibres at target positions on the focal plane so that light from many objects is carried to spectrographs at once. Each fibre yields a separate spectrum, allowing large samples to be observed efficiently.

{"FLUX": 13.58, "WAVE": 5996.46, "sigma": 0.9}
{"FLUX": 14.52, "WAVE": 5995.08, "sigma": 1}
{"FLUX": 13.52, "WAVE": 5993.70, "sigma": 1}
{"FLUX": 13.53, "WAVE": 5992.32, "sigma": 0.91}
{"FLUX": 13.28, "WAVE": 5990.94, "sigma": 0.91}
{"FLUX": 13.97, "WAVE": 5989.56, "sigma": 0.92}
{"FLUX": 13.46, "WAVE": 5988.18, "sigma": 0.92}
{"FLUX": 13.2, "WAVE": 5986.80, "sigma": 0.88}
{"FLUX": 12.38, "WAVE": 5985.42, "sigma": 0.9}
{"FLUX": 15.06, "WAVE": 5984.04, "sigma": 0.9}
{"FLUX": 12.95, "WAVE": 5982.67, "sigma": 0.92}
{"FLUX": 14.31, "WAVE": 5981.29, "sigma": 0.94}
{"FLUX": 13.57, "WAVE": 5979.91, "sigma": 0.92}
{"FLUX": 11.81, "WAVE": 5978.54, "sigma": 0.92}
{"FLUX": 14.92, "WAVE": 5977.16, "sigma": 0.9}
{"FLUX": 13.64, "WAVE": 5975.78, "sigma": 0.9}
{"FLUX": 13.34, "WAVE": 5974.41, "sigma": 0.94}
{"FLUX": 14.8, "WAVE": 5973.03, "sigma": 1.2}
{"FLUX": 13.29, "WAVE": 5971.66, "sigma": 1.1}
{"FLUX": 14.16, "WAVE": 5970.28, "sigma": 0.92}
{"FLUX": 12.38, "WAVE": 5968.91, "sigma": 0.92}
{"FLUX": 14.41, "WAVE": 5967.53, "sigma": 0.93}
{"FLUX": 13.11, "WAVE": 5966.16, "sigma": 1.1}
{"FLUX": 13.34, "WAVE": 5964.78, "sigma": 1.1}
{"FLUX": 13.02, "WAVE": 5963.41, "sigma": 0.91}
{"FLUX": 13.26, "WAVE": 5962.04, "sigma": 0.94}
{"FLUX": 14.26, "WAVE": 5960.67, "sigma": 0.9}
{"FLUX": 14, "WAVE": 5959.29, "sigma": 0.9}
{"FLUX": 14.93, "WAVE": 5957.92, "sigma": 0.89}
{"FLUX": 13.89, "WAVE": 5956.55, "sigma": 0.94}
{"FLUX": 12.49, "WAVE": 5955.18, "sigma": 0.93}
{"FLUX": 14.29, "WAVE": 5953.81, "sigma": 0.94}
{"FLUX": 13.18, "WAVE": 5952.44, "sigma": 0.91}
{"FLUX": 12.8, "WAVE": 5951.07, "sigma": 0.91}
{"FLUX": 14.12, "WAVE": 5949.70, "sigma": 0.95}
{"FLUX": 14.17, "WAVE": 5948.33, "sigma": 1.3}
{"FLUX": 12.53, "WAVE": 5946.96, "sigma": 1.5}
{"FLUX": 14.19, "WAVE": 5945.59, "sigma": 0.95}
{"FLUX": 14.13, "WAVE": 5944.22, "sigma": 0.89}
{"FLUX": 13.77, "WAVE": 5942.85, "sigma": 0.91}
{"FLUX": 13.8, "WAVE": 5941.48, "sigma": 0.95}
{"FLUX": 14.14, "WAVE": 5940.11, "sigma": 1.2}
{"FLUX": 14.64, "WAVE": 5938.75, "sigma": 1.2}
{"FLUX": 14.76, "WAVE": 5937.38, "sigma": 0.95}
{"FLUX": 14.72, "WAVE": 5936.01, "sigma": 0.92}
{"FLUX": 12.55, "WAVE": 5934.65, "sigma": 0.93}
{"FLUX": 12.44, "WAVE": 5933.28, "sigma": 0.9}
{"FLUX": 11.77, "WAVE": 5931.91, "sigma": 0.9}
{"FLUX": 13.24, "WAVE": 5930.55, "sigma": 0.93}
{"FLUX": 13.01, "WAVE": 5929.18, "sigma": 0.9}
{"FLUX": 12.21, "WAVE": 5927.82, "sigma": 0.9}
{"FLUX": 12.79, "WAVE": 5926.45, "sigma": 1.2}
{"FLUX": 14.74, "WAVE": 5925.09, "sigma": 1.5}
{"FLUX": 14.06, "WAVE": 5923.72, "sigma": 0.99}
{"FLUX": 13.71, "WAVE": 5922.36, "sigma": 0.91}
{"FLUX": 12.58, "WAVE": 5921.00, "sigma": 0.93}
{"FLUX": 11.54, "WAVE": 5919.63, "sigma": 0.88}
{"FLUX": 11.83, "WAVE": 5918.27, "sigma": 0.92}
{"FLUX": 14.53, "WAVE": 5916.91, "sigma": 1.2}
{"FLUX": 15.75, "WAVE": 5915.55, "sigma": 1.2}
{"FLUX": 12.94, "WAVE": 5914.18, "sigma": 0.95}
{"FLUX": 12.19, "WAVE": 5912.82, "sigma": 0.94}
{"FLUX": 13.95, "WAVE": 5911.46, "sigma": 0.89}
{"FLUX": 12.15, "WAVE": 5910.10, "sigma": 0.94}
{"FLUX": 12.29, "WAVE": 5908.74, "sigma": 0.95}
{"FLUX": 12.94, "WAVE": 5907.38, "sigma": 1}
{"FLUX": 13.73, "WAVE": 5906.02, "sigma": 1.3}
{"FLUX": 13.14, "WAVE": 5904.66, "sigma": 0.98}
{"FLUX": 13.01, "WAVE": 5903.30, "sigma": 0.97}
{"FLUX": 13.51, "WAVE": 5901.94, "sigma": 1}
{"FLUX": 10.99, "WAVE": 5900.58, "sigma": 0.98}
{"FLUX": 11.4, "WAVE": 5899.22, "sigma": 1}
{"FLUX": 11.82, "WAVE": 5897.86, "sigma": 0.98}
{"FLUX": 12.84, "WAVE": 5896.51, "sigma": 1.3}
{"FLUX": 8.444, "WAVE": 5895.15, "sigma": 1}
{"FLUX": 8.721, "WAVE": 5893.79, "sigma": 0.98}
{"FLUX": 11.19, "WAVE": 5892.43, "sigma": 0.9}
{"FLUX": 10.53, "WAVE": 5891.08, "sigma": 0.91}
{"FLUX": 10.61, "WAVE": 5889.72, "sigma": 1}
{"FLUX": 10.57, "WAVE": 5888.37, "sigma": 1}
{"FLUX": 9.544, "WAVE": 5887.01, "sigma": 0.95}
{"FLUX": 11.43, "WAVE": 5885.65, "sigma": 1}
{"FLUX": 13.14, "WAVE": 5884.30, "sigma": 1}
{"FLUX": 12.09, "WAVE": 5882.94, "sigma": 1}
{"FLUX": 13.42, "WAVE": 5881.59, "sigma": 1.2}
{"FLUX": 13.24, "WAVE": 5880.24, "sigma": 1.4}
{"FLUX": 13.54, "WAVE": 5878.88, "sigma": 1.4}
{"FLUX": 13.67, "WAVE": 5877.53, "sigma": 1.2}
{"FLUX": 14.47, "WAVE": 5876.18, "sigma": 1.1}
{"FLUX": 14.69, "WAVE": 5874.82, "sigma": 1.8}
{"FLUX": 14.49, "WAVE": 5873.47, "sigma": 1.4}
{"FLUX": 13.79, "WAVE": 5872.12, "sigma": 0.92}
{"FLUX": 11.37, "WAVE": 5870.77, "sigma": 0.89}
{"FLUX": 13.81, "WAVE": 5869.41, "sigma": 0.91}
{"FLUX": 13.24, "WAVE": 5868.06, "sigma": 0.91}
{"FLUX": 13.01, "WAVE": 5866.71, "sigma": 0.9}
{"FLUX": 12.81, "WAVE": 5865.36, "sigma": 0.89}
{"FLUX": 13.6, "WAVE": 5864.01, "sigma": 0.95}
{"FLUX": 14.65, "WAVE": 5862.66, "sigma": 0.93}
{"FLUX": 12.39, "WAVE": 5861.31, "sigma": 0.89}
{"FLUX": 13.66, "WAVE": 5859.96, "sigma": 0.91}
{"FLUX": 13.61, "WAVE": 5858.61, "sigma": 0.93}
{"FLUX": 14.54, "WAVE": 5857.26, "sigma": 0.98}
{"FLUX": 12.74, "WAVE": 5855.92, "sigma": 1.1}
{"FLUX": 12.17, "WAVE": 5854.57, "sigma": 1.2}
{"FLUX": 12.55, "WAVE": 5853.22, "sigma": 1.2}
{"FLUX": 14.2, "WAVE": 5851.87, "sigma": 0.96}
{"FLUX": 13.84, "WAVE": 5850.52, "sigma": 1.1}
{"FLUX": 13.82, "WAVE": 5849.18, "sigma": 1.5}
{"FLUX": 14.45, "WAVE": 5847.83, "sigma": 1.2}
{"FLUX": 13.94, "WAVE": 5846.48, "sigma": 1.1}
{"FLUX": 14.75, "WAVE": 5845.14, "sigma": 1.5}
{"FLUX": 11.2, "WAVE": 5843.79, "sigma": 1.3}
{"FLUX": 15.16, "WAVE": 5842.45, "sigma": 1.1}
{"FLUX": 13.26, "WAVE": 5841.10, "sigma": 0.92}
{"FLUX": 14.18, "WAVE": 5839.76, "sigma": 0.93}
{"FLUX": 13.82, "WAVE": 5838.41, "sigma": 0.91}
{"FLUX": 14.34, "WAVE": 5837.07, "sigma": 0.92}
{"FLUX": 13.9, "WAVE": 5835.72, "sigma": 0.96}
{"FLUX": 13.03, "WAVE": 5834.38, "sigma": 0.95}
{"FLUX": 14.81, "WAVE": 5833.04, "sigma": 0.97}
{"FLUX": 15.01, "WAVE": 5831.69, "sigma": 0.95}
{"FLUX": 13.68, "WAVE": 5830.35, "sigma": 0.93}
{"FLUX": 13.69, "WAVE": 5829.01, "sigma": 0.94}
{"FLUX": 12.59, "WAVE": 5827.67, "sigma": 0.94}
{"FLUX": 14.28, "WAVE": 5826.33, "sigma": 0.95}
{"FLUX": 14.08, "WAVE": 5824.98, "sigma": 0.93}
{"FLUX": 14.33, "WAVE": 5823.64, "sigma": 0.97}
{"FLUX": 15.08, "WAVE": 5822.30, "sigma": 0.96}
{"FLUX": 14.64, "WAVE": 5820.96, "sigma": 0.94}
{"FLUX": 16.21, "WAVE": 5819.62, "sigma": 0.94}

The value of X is 3.6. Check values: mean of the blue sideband 13.2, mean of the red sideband 13.8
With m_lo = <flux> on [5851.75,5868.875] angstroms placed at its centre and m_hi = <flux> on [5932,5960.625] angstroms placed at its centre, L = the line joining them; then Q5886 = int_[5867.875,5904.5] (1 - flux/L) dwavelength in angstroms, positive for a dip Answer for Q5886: 3.3 angstroms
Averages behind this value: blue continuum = 13.3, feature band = 12.2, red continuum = 13.7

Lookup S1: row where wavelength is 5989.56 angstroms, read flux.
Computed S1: 13.97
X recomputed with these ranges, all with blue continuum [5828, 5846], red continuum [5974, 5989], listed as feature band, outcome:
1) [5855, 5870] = 0.4 angstroms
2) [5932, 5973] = -0.2 angstroms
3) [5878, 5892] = 2.0 angstroms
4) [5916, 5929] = 0.5 angstroms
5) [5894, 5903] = 1.5 angstroms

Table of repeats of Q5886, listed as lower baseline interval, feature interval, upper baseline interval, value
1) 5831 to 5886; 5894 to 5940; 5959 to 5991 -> 2.32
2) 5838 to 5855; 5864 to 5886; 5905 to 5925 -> 0.27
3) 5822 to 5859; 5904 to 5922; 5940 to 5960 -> 0.93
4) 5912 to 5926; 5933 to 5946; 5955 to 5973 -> -0.43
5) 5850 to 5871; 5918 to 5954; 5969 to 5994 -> 0.21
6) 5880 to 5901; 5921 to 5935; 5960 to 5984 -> -0.83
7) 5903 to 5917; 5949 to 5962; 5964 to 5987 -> -0.25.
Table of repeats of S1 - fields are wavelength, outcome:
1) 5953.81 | 14.29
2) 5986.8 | 13.2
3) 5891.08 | 10.53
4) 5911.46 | 13.95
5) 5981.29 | 14.31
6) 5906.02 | 13.73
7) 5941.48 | 13.8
